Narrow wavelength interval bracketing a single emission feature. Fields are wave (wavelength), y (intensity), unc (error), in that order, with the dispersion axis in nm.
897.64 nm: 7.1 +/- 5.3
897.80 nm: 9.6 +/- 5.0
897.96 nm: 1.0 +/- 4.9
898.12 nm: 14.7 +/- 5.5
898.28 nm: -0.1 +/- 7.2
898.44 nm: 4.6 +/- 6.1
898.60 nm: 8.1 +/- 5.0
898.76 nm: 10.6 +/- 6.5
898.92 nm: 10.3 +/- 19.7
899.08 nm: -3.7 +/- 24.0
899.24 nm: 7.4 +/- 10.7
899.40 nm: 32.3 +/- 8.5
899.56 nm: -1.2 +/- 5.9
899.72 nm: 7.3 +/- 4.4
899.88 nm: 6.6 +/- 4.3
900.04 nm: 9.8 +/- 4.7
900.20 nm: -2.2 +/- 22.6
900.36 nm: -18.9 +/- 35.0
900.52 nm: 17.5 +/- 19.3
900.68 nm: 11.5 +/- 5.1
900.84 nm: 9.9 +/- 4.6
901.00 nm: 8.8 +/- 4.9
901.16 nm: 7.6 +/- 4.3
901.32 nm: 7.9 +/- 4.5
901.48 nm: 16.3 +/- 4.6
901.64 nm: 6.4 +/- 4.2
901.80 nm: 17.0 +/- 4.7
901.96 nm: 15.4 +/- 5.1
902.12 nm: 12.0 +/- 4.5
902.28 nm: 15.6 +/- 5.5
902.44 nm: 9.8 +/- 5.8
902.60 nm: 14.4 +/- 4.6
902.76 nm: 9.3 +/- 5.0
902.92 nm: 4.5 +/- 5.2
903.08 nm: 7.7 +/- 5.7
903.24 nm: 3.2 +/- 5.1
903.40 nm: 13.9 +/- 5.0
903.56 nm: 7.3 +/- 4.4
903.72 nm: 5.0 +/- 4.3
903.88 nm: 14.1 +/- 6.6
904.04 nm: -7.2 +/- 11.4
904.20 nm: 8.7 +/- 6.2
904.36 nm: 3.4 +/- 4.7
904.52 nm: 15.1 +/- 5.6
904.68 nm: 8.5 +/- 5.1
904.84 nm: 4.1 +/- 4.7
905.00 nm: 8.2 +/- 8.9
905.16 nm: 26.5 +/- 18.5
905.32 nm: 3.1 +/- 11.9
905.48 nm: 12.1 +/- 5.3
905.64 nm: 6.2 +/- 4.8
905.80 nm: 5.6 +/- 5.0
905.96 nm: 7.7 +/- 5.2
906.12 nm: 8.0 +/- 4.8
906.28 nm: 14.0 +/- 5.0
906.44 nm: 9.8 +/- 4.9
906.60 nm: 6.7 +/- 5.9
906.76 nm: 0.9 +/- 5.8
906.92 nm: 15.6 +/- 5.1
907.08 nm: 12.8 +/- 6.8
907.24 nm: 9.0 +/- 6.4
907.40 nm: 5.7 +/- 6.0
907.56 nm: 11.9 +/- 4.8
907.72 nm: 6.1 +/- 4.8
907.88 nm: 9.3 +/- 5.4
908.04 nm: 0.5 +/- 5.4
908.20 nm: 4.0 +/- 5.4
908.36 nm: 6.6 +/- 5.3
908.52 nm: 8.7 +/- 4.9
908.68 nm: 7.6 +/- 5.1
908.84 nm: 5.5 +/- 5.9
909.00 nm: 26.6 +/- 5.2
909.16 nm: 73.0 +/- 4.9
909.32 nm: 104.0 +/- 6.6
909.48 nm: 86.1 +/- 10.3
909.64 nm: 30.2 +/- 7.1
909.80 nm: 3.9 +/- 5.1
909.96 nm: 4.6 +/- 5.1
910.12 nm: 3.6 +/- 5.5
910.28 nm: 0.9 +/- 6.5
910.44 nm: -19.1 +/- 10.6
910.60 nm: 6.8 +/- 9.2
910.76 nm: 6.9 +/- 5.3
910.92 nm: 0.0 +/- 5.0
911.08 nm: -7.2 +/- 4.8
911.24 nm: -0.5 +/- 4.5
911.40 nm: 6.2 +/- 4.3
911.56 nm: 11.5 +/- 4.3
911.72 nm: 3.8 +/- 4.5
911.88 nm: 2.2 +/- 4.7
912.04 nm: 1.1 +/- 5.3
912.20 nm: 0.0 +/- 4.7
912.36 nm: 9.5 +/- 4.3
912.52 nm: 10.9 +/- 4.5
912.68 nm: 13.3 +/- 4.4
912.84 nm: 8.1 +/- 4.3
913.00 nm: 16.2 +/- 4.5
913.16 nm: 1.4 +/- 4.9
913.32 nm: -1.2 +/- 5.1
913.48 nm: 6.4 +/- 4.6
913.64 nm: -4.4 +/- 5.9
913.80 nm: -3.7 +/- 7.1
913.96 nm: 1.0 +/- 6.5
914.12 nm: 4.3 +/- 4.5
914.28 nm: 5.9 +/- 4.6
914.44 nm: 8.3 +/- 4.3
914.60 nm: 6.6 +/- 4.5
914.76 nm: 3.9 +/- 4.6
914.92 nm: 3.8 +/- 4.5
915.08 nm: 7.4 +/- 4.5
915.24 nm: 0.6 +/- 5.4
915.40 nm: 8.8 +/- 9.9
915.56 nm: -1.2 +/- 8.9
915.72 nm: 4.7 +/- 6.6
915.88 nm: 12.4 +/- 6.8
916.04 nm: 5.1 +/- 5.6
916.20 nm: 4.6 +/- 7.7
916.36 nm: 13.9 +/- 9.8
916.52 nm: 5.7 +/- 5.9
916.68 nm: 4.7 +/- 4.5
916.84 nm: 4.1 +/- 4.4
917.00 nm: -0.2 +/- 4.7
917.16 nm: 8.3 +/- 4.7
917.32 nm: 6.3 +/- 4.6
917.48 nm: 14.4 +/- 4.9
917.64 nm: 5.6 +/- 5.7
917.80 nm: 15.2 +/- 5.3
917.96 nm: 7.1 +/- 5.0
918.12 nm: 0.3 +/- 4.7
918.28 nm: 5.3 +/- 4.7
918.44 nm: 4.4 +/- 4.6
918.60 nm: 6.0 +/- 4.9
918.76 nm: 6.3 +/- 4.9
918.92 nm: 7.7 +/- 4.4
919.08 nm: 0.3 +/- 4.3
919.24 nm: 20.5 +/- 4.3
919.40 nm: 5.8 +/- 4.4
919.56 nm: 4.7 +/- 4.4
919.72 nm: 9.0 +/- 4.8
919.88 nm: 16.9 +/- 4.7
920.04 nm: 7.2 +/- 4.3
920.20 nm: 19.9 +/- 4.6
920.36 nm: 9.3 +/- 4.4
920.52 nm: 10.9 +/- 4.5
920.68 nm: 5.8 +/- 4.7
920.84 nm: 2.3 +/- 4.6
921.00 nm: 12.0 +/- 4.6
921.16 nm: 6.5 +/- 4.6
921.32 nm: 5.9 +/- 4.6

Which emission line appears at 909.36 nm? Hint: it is H-beta 4861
